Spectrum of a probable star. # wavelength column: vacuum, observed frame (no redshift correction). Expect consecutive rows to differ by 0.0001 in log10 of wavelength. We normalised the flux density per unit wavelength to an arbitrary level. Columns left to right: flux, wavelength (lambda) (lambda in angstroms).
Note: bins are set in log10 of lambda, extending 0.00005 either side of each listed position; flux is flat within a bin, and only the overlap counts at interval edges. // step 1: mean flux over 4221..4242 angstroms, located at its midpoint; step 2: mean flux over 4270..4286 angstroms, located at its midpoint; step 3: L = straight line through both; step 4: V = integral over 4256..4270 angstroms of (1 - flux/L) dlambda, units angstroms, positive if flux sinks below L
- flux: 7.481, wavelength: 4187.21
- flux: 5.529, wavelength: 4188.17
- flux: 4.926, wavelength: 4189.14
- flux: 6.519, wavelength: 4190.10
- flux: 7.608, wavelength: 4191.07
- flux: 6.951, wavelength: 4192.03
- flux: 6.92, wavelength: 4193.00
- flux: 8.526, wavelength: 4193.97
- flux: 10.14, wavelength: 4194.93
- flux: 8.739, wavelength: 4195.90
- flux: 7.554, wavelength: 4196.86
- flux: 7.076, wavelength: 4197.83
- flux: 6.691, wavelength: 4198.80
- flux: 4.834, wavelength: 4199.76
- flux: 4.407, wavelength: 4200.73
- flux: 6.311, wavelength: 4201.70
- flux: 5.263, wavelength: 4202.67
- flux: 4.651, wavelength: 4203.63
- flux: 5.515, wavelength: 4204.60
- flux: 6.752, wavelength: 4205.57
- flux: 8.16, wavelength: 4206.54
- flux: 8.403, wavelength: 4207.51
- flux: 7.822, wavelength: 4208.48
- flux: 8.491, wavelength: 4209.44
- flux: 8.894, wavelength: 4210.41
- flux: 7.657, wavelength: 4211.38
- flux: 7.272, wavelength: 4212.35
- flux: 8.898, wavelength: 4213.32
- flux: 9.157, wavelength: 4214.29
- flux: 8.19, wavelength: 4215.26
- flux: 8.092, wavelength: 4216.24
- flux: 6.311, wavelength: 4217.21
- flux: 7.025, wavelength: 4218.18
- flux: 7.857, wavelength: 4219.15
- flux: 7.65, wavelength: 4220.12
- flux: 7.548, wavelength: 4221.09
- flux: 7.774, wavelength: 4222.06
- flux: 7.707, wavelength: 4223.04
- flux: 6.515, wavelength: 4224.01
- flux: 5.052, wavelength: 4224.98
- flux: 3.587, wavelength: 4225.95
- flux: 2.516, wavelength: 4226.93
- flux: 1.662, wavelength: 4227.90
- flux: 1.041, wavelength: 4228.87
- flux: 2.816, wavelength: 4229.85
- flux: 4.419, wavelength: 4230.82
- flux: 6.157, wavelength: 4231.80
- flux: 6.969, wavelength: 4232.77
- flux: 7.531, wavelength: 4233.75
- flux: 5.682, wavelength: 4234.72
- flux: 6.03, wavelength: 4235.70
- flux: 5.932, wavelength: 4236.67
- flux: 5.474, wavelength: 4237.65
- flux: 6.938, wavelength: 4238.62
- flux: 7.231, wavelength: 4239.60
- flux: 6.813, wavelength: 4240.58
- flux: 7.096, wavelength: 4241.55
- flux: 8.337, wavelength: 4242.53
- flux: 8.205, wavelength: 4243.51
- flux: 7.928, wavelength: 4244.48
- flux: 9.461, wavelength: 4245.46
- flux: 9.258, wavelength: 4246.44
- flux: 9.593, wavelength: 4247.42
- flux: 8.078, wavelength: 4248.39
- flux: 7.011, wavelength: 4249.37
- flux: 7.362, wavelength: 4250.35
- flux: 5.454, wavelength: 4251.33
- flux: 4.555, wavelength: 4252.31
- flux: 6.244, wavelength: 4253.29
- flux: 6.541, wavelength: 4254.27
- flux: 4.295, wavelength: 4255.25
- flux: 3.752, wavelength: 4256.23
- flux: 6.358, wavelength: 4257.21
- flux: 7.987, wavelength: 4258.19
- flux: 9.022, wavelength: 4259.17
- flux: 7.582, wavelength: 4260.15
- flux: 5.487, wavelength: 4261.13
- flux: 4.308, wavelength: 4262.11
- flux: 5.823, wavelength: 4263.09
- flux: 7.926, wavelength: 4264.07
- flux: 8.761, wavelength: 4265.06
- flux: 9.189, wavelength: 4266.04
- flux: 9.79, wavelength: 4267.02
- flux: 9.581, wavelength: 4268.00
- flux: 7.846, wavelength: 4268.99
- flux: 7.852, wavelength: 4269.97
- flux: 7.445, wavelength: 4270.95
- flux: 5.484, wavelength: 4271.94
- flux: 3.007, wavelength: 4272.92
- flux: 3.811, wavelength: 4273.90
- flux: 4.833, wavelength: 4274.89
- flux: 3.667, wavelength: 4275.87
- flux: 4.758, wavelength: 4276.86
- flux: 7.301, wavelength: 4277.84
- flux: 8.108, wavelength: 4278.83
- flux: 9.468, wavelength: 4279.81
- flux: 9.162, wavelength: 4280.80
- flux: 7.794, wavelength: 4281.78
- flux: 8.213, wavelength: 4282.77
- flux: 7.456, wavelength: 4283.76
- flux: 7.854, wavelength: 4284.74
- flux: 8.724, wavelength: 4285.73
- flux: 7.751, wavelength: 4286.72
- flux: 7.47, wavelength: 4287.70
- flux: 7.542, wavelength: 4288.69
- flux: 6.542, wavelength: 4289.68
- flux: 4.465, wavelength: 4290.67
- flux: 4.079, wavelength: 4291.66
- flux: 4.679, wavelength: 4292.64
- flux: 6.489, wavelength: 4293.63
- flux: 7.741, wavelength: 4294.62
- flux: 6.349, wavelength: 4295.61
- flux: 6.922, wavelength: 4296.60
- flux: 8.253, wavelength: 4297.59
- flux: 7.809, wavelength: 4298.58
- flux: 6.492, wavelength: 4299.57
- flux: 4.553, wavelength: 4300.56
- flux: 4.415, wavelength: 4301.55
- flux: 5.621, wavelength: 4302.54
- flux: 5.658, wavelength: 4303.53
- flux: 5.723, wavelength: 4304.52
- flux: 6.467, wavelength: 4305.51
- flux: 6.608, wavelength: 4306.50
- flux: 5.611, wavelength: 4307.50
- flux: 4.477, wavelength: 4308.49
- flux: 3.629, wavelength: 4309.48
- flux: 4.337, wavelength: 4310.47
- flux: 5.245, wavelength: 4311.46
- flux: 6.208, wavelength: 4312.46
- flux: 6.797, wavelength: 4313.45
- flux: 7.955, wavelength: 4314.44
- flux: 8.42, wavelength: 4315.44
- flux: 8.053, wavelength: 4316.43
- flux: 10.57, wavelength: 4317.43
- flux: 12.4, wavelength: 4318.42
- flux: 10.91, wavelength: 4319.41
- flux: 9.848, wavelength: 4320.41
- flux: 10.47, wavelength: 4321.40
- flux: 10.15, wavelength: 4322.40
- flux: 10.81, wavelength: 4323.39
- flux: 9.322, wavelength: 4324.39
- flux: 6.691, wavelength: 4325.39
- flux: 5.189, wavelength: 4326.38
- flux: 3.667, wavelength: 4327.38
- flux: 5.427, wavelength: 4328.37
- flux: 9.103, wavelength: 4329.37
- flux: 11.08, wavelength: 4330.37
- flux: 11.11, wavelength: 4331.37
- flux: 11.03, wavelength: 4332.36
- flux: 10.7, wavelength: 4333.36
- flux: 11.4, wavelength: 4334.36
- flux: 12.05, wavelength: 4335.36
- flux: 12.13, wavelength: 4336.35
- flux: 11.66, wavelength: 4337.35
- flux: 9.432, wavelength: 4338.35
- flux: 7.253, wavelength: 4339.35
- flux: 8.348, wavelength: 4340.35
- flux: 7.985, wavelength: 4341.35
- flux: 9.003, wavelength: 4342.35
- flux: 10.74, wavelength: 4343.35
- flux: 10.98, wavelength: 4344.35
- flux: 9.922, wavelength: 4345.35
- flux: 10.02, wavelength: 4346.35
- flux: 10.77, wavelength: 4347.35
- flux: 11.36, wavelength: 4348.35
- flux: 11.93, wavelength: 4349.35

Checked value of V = -2.5 angstroms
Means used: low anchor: 5.53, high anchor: 6.7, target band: 7.47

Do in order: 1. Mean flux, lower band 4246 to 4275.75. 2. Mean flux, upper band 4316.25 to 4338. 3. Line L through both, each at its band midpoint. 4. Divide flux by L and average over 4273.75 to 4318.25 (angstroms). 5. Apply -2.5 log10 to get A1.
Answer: 0.25 mag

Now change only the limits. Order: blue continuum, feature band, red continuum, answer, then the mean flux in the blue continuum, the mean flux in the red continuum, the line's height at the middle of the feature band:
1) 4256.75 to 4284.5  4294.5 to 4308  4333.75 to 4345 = 0.320 mag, 7.08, 10.1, 8.42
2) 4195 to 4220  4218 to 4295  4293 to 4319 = 0.054 mag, 7.26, 6.65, 6.96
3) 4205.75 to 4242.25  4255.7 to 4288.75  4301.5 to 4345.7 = 0.053 mag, 6.56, 8.36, 7.43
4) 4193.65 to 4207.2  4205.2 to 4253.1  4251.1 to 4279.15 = -0.033 mag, 6.76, 6.44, 6.62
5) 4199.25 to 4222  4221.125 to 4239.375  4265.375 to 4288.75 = 0.335 mag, 7.19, 7.26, 7.21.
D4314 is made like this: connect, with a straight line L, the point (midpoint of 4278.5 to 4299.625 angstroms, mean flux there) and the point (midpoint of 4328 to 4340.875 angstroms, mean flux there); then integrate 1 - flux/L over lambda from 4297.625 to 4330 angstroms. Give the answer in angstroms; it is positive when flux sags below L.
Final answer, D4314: 6.1 angstroms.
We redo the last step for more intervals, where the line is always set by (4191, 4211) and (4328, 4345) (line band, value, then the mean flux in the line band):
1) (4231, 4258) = 4.1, 6.81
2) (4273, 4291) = 4.0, 6.87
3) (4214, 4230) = 3.4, 5.93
